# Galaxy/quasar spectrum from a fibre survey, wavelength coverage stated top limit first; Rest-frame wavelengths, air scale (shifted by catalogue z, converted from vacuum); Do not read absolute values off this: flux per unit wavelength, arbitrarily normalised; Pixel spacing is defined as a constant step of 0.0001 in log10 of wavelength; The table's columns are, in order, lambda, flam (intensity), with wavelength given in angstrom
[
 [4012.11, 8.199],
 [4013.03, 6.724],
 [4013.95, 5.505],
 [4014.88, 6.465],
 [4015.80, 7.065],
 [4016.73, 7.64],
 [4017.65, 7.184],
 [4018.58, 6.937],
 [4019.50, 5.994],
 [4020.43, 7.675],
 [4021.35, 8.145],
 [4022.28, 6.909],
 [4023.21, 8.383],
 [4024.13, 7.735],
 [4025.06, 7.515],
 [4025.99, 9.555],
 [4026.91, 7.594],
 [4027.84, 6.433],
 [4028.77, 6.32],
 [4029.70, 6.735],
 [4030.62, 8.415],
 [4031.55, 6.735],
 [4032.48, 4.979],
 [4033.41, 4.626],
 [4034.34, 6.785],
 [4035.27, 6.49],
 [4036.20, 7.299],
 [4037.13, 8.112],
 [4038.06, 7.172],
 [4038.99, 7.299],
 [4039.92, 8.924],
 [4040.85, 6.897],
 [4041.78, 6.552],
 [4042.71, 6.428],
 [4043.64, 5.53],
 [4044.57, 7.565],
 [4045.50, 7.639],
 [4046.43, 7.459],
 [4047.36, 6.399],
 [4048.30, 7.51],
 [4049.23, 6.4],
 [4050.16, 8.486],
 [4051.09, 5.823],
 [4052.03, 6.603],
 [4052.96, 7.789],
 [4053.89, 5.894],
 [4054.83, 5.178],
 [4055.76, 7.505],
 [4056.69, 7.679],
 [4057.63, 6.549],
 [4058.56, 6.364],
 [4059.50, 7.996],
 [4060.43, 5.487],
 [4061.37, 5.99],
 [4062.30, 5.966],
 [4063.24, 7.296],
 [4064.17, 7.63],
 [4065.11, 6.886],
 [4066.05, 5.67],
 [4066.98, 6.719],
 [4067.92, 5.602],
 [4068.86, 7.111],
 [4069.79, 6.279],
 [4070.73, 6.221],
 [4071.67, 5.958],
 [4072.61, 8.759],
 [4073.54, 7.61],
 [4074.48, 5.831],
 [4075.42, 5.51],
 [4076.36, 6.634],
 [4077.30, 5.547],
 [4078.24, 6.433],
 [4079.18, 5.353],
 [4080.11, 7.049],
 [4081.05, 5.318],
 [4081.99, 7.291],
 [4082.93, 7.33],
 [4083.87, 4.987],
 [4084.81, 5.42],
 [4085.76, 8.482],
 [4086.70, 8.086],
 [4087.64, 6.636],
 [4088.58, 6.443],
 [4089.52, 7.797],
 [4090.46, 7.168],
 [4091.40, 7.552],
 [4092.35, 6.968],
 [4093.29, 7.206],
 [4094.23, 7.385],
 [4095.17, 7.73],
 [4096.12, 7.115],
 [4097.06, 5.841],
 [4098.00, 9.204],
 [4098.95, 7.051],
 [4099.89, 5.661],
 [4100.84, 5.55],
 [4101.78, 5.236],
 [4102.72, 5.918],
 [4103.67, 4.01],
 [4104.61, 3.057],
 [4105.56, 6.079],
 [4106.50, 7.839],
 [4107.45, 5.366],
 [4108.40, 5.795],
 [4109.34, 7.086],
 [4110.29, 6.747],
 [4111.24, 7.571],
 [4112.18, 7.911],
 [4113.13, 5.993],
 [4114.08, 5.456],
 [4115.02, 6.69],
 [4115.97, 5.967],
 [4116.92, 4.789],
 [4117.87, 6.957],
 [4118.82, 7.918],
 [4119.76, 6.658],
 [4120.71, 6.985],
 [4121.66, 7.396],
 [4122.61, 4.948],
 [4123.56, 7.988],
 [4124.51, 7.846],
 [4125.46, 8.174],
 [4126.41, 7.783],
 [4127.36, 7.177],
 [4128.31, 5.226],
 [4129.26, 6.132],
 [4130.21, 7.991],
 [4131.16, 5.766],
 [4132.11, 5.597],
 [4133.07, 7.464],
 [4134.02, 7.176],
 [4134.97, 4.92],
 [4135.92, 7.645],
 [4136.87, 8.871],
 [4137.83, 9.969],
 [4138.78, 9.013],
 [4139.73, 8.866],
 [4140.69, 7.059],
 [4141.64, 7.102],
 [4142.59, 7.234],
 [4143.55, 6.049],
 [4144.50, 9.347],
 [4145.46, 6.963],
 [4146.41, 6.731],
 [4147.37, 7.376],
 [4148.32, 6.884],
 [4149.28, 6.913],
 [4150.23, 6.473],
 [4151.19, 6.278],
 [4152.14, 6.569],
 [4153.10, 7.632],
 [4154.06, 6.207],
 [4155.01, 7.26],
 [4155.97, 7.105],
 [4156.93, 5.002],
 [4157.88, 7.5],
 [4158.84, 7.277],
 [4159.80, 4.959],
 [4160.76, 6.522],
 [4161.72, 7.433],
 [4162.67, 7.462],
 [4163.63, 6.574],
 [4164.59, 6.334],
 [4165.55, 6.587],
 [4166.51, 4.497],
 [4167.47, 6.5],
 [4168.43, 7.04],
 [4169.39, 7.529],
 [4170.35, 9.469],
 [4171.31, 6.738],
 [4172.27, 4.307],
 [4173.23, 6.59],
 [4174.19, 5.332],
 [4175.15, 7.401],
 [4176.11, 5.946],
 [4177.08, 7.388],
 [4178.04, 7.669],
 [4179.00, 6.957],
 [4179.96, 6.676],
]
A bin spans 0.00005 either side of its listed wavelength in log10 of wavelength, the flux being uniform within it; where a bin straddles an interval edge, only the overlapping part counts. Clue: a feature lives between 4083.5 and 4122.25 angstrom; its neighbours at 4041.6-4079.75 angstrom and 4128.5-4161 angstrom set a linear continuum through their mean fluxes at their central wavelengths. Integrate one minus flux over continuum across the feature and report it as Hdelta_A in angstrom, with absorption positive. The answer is 1.47 angstrom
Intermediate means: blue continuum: 6.63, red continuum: 7.04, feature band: 6.58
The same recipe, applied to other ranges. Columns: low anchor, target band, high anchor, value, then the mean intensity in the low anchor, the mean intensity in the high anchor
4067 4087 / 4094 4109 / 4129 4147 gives 1.49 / 6.5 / 7.38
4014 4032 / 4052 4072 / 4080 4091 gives 1.26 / 7.3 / 6.83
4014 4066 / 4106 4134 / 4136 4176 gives 1.00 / 6.97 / 6.99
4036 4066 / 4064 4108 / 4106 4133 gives 1.98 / 6.93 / 6.72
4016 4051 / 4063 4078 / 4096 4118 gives 0.20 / 7.13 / 6.18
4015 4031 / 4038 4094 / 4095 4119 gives 0.53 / 7.4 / 6.29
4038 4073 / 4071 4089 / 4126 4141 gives 1.04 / 6.81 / 7.29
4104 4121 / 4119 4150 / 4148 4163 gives -3.27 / 6.36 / 6.71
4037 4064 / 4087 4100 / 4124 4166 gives -0.38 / 6.91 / 7.06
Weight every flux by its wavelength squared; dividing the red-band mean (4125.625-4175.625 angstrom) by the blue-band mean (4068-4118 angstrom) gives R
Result 1.1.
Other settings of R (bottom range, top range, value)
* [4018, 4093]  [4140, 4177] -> 1.04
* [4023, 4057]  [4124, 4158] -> 1.07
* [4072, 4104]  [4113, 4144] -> 1.07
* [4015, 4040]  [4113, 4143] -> 1.03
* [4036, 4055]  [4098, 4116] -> 0.90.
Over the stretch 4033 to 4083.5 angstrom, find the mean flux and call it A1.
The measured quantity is 6.71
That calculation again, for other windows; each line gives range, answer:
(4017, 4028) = 7.54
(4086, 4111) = 6.58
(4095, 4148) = 6.82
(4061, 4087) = 6.53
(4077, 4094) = 6.75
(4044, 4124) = 6.62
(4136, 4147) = 7.91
